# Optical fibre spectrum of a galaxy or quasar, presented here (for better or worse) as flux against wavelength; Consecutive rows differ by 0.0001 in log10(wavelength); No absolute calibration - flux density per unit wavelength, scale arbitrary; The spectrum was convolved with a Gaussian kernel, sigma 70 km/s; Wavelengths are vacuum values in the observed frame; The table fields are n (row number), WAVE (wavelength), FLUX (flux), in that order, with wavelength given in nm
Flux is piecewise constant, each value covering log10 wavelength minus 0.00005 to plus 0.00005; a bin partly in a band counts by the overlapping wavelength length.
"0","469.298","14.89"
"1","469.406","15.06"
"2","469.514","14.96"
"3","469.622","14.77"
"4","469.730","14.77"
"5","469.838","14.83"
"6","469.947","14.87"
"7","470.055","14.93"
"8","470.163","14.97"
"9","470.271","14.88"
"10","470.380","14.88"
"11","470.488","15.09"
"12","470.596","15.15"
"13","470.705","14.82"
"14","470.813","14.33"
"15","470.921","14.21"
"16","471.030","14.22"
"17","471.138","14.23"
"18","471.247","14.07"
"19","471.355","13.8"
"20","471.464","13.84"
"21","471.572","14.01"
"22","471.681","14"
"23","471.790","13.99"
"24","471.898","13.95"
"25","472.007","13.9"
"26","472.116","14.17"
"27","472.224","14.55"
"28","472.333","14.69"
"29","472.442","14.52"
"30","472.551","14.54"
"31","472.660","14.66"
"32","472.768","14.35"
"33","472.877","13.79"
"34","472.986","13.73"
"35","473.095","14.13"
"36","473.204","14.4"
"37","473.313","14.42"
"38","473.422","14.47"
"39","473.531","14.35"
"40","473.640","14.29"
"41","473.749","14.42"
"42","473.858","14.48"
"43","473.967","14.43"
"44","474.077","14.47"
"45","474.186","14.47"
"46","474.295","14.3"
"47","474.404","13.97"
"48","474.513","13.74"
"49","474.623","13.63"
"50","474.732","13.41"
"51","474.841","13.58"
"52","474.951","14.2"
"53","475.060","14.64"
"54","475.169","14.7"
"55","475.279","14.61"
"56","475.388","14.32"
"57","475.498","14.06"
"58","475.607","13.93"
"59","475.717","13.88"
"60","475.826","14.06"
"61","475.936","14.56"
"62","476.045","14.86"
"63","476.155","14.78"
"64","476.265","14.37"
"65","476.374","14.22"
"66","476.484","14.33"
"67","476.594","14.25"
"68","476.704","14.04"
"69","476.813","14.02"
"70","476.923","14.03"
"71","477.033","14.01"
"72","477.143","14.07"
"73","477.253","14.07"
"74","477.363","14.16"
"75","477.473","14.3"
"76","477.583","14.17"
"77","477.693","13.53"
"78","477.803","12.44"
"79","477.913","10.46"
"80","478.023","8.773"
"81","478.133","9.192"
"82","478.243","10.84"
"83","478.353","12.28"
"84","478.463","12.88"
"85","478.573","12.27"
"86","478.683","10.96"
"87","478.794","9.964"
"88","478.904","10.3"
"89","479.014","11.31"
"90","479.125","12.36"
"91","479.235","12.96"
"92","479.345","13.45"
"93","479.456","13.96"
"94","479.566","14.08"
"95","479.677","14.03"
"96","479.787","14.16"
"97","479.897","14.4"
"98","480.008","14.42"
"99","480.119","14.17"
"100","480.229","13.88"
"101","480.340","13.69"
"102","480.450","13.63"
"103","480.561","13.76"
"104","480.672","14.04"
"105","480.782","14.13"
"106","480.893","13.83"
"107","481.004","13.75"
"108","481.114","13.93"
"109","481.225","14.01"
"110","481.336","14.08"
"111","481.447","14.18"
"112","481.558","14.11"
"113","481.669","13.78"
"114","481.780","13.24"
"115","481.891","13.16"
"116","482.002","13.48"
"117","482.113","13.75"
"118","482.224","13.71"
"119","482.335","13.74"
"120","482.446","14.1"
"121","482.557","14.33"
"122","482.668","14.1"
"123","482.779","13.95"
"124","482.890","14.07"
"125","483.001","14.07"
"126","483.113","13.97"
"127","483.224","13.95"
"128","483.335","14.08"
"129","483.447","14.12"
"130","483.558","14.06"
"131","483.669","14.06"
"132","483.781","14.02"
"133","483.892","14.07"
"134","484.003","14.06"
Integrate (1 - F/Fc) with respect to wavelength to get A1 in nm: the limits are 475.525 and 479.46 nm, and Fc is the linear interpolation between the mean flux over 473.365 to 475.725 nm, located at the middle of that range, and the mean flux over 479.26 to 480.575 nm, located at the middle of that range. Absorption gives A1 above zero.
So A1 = 0.30 nm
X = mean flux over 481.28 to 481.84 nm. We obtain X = 13.9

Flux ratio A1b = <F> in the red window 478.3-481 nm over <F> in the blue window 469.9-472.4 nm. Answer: 0.91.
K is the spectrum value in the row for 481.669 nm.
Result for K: 13.78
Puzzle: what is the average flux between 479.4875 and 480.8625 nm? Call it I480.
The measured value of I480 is 14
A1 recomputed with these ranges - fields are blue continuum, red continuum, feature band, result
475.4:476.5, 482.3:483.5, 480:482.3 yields 0.05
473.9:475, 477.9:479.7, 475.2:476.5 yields -0.10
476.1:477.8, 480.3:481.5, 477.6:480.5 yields 0.31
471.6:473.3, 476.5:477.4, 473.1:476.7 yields -0.03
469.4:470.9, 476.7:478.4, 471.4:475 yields -0.05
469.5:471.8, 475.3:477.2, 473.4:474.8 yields 0.02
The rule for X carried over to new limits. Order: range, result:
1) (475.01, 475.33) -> 14.6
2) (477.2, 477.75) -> 14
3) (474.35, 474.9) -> 13.7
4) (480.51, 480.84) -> 14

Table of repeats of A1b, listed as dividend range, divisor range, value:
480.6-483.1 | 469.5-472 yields 0.96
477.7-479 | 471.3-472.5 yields 0.78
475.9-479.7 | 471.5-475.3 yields 0.91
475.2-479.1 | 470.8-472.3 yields 0.93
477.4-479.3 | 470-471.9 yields 0.81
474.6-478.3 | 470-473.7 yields 0.95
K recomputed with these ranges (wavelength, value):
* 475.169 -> 14.7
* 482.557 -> 14.33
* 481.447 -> 14.18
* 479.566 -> 14.08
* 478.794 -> 9.964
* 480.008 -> 14.42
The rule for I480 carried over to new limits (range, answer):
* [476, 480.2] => 13.1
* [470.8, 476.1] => 14.2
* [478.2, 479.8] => 12.4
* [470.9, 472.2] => 14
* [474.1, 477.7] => 14.2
